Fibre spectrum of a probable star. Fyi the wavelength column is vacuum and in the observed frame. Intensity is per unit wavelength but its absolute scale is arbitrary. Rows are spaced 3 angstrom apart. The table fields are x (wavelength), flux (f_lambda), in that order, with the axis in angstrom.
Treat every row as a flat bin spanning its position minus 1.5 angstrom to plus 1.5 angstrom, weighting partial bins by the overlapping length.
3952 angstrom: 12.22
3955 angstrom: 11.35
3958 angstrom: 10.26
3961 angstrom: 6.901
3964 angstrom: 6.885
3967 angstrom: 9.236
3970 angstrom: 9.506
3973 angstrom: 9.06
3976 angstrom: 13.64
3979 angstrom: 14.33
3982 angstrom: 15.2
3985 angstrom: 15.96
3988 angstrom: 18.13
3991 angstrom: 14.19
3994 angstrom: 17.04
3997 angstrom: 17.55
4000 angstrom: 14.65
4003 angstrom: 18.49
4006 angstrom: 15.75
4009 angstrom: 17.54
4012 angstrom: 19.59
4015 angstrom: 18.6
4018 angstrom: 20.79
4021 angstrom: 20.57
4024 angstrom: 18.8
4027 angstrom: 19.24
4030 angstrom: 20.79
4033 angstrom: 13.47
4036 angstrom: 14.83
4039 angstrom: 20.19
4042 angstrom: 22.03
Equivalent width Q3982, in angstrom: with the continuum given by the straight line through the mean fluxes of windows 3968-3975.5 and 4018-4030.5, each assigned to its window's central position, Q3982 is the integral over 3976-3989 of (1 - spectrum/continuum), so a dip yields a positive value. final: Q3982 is -4.0 angstrom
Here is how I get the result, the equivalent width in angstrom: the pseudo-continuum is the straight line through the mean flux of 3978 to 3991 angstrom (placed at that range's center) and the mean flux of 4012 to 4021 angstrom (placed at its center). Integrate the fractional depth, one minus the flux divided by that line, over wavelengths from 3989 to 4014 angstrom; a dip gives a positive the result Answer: 1.4 angstrom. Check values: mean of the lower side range 15.8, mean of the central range 16.9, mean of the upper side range 19.8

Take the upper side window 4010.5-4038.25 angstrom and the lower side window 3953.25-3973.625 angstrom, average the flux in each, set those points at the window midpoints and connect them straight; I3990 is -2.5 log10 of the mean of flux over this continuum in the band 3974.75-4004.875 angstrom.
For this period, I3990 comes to -0.21 mag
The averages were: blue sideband 9.07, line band 15.9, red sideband 18.6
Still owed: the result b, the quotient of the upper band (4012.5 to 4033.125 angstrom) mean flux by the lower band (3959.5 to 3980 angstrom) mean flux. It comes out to 2.0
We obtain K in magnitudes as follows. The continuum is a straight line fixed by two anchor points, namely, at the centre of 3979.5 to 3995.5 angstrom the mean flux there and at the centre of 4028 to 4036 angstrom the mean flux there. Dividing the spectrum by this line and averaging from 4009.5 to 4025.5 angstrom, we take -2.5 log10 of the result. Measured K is -0.18 mag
